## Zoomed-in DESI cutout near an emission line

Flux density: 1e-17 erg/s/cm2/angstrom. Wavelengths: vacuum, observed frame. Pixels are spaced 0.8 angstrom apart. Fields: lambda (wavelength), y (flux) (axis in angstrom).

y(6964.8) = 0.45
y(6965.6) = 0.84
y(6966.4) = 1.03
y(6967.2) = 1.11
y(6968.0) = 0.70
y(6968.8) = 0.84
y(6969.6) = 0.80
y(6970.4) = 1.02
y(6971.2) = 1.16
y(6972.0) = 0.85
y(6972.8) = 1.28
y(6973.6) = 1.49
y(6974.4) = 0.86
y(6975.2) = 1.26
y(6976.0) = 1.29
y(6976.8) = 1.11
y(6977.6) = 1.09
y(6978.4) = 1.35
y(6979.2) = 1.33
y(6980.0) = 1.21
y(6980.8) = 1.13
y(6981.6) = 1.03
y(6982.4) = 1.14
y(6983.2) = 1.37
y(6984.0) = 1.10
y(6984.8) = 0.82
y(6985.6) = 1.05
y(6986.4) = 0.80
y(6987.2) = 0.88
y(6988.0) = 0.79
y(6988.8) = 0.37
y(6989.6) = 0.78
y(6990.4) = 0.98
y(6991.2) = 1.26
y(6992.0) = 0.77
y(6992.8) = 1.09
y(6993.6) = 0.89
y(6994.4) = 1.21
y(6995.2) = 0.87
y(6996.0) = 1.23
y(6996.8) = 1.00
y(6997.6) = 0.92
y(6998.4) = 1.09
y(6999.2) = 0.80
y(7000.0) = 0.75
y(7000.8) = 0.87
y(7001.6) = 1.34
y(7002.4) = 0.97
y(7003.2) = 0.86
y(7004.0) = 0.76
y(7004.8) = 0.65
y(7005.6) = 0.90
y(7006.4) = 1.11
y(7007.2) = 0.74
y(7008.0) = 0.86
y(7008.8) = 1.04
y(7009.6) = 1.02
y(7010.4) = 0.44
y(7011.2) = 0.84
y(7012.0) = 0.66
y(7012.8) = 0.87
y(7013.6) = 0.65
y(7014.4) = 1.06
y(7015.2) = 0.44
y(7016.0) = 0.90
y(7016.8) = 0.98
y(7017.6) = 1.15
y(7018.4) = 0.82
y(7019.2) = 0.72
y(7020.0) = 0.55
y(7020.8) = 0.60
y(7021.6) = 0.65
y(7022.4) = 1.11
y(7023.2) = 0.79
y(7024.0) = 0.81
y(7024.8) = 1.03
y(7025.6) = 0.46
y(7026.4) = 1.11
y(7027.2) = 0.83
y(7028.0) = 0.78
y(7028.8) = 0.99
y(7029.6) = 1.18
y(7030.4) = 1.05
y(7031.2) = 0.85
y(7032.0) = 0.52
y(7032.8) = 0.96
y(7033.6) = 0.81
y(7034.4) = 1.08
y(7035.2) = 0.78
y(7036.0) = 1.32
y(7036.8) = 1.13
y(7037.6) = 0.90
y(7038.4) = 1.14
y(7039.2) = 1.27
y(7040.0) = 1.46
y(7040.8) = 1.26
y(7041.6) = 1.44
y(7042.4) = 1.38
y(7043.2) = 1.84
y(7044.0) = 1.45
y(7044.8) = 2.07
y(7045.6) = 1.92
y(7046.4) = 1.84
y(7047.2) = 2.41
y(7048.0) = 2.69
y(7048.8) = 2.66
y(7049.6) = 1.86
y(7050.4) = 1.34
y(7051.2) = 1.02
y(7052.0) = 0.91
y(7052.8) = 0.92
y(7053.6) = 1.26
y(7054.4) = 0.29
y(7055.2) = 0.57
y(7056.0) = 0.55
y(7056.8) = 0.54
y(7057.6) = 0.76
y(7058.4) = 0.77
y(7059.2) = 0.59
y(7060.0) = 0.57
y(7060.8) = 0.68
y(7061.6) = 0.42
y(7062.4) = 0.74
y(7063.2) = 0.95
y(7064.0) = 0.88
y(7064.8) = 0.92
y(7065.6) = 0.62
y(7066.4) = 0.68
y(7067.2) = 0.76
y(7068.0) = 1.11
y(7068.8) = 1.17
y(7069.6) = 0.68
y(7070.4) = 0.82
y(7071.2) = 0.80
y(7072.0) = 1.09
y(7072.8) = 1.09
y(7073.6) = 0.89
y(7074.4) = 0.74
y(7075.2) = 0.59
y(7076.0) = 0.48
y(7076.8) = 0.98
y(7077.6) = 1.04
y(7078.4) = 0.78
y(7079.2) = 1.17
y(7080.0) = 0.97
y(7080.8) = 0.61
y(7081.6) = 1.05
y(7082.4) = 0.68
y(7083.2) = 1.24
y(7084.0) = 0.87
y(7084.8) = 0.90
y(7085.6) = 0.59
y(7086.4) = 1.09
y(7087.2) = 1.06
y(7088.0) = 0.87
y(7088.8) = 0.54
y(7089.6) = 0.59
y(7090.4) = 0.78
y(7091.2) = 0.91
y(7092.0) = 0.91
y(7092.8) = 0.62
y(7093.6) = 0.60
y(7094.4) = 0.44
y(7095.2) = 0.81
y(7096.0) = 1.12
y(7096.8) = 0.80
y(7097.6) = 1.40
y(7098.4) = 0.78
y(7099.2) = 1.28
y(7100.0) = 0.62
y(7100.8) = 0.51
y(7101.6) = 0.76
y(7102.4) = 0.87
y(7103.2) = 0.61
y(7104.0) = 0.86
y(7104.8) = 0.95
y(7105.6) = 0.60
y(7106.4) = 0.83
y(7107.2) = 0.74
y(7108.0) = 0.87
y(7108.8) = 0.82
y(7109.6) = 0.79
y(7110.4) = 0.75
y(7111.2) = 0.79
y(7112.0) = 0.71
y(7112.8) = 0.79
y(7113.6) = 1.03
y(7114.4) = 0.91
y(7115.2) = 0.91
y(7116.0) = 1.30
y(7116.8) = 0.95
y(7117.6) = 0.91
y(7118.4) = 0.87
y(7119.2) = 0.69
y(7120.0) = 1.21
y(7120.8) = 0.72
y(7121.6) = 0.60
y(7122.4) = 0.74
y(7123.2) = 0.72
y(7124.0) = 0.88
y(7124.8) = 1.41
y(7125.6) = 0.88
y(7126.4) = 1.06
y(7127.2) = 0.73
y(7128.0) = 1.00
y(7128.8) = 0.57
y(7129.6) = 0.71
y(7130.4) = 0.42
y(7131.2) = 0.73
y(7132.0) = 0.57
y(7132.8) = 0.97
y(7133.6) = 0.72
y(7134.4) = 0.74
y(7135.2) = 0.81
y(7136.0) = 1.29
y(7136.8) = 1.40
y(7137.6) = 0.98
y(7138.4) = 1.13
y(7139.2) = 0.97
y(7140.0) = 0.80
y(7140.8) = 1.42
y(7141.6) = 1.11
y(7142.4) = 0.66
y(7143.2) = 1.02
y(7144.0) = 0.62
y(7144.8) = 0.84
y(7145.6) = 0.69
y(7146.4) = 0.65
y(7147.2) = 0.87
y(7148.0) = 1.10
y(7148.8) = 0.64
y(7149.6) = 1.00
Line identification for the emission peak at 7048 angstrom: [O III] 5007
